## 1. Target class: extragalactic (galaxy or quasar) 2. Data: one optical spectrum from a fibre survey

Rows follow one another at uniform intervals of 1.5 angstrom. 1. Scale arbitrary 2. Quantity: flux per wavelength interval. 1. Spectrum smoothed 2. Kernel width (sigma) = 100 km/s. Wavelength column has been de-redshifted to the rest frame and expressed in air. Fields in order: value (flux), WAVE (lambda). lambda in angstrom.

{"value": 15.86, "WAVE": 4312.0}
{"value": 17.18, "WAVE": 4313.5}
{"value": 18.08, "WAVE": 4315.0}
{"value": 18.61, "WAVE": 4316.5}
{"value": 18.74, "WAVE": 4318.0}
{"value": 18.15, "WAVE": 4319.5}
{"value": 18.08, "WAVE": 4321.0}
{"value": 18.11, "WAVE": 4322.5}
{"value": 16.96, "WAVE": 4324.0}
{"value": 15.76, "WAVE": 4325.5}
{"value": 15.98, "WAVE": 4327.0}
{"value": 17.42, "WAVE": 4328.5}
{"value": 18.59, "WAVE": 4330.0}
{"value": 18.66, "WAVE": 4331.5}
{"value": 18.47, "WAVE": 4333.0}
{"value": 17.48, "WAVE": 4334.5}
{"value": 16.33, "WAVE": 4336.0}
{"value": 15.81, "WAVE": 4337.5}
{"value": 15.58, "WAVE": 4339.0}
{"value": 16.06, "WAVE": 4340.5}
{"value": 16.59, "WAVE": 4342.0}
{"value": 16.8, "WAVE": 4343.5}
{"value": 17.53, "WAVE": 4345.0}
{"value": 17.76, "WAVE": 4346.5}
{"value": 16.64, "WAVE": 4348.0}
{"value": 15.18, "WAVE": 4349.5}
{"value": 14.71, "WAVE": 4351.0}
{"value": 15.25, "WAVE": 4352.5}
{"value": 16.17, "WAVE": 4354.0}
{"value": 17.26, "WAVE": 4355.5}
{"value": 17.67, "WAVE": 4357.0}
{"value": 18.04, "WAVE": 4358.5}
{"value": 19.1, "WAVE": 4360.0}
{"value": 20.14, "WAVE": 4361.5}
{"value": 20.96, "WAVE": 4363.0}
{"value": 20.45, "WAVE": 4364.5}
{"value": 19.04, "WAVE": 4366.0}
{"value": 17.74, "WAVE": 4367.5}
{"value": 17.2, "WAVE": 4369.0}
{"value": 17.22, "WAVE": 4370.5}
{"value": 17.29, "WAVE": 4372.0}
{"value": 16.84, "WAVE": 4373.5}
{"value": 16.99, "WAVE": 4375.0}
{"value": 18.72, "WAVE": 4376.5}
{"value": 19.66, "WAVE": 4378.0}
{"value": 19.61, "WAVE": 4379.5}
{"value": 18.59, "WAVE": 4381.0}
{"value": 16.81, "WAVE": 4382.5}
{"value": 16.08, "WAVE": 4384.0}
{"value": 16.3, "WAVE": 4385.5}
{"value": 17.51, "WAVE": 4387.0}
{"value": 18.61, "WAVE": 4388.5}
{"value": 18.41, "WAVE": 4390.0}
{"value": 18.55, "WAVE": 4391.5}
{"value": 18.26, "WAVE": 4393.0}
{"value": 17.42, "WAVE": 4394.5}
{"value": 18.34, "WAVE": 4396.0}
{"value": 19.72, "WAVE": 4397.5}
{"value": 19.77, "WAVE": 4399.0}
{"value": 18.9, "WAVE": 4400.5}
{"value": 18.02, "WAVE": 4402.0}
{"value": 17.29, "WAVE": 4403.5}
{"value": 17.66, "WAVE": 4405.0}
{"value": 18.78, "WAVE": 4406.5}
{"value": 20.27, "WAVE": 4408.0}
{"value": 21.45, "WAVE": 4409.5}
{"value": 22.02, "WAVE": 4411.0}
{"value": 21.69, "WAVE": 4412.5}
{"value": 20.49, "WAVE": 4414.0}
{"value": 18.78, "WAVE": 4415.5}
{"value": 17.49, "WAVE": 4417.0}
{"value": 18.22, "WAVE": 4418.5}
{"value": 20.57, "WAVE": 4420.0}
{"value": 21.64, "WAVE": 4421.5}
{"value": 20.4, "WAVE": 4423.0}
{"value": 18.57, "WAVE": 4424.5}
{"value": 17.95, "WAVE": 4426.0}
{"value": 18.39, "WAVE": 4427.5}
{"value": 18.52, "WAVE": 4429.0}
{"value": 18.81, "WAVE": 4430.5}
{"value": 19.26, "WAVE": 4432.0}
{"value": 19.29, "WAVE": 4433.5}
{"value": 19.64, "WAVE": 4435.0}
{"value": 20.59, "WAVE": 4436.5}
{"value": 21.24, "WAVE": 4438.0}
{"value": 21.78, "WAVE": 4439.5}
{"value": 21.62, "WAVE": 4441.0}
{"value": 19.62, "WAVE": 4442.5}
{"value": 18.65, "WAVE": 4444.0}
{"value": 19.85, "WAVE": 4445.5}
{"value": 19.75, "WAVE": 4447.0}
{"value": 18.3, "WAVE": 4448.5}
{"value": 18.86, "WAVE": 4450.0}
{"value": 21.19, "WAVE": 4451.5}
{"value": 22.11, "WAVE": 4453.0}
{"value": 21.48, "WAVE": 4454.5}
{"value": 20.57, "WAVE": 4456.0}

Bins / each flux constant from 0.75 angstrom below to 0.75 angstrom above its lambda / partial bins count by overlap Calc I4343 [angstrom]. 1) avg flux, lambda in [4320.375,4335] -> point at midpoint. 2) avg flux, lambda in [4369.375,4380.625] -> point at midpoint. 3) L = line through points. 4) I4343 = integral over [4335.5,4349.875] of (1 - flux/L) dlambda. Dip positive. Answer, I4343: 1.0 angstrom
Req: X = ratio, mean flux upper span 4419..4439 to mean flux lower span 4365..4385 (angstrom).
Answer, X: 1.1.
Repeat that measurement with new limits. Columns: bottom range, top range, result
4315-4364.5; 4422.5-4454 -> 1.14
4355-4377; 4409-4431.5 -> 1.07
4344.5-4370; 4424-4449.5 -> 1.10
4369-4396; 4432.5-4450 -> 1.12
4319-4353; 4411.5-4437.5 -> 1.15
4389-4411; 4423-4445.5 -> 1.04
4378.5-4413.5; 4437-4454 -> 1.08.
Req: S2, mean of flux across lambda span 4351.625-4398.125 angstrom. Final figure 18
